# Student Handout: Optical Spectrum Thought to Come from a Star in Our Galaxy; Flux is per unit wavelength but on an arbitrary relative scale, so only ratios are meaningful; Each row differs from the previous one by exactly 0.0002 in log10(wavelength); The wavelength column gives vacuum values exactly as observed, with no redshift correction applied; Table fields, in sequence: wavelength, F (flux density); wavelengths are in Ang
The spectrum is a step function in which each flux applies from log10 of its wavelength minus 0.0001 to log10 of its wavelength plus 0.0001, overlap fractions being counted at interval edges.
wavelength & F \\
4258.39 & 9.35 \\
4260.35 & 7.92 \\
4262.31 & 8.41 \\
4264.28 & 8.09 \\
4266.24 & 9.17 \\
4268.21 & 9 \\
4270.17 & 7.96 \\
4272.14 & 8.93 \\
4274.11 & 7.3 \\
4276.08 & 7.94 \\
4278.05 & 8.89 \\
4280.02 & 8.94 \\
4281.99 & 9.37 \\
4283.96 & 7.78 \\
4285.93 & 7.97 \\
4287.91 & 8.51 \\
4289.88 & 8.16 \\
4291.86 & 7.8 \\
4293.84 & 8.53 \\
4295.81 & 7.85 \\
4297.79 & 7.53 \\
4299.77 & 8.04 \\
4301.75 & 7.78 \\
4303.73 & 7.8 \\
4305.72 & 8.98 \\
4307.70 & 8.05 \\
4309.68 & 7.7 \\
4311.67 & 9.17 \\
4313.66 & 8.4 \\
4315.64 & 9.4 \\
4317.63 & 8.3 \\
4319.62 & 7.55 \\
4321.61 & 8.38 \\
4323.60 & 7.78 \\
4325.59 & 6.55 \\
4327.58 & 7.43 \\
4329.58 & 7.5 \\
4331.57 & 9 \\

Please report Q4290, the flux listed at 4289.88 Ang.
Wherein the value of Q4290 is 8.16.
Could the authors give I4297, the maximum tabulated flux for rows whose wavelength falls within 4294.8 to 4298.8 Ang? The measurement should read 7.85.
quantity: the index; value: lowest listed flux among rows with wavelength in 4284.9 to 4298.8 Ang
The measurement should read 7.53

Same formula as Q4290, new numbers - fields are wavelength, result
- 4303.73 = 7.8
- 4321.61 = 8.38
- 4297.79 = 7.53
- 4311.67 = 9.17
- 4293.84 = 8.53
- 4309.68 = 7.7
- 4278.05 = 8.89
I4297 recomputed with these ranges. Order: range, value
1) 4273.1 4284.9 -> 9.37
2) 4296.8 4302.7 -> 8.04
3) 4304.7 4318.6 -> 9.4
